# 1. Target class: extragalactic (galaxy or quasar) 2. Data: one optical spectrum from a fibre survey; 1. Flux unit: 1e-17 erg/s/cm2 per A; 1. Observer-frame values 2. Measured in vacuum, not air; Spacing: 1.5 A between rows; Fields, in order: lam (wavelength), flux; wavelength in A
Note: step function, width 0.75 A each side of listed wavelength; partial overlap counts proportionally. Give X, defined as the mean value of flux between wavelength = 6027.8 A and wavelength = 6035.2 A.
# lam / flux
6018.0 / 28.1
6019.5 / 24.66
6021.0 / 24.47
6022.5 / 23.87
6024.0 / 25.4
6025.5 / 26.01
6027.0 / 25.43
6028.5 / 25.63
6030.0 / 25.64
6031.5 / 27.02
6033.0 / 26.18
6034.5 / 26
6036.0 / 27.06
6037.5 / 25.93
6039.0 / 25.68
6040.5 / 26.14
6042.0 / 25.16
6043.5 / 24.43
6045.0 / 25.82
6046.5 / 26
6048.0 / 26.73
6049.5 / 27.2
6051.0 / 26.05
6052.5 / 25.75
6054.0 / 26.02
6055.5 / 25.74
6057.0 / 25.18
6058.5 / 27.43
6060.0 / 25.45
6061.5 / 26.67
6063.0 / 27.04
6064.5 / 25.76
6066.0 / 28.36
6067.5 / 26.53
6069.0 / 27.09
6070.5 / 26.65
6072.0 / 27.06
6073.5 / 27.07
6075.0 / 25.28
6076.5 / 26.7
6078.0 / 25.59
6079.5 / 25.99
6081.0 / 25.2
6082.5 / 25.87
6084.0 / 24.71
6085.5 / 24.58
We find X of 26.1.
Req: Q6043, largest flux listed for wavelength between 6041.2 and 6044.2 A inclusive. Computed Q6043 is 25.16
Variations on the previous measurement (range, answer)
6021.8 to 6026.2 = 26.01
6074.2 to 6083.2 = 26.7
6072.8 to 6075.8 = 27.07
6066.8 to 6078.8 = 27.09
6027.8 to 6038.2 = 27.06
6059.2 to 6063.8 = 27.04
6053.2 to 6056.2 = 26.02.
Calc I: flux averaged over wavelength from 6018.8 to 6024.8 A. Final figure 24.6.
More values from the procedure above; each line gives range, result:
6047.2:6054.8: 26.3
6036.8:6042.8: 25.7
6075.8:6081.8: 25.9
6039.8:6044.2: 25.2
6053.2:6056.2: 25.9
